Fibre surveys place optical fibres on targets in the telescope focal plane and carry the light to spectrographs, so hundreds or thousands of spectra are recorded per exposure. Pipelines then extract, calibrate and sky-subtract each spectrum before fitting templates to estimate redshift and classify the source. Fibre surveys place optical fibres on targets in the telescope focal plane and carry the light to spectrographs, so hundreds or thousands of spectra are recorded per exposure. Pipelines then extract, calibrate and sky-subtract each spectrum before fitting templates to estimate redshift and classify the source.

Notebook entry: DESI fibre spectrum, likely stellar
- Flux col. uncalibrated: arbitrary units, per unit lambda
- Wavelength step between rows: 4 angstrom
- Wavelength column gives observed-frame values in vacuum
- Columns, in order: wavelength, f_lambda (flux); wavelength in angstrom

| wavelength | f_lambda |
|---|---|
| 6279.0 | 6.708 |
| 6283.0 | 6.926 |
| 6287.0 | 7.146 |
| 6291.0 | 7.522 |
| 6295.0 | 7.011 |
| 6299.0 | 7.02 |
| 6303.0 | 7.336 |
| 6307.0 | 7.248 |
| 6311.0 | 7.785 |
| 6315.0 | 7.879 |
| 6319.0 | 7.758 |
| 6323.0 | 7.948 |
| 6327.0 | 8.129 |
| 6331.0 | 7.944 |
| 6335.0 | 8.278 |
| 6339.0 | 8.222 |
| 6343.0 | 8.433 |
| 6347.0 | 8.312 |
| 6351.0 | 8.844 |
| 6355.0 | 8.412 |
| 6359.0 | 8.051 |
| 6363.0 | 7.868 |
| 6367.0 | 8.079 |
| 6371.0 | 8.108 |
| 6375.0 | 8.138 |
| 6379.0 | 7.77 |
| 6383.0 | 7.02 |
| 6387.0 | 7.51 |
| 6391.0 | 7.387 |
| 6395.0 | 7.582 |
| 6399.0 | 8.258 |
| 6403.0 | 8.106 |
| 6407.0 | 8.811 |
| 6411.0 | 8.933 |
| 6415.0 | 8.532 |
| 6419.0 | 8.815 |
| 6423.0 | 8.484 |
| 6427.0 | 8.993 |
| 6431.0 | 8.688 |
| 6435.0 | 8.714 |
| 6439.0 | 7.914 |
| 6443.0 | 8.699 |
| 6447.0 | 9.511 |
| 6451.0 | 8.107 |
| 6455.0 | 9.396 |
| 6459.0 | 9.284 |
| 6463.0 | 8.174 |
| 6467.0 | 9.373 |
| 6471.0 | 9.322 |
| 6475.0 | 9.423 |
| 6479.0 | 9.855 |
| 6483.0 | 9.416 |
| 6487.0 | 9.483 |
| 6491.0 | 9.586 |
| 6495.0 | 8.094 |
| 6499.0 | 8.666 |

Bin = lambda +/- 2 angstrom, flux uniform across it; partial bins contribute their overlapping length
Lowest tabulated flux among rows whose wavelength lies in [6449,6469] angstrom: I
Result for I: 8.107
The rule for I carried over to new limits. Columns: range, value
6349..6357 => 8.412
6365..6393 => 7.02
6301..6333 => 7.248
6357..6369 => 7.868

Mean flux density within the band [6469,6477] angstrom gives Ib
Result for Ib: 9.37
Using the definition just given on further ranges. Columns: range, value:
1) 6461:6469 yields 8.77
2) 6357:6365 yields 7.96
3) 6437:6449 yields 8.71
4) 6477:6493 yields 9.59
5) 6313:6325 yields 7.86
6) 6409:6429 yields 8.75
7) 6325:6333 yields 8.04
